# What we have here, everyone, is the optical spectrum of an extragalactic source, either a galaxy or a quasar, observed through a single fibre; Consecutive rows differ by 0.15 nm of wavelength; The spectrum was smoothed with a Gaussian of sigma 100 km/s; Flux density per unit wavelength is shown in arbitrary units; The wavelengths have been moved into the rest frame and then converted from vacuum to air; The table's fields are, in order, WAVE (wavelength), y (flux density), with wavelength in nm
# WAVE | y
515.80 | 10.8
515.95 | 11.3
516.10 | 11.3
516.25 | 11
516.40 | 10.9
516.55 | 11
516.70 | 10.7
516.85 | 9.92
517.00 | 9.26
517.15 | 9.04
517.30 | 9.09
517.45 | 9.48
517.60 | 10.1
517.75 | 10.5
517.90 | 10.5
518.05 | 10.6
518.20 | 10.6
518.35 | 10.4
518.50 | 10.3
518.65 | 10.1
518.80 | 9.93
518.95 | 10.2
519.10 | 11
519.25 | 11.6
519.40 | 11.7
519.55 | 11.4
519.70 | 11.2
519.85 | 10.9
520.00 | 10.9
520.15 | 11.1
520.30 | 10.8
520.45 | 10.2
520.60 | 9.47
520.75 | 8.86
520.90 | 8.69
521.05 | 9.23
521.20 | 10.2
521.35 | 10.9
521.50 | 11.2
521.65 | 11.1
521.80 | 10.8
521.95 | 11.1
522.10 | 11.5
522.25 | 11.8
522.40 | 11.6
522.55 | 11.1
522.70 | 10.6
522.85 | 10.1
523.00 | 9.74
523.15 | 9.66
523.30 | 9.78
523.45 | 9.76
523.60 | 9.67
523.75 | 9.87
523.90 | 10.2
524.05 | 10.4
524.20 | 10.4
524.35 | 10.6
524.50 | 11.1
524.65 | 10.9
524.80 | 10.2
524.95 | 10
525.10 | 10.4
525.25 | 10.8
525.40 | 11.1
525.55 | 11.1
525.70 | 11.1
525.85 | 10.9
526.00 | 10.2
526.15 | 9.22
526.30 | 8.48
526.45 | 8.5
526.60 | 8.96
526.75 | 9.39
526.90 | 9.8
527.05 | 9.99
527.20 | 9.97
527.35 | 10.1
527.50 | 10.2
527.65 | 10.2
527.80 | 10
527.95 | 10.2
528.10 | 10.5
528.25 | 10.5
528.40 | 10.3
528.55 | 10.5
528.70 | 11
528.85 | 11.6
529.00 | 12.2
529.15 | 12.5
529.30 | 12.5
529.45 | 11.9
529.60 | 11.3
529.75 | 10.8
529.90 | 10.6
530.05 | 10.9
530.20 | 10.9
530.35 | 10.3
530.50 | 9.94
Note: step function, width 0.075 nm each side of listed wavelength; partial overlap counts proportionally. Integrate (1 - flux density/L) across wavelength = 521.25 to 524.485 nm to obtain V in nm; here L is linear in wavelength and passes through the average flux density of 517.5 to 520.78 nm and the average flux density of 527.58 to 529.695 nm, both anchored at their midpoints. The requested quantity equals 0.061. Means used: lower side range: 10.6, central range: 10.6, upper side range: 11.1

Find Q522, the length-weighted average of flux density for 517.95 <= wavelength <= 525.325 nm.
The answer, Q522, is 10.5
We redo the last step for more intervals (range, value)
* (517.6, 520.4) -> 10.7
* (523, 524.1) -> 9.88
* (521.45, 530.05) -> 10.5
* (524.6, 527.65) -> 10.1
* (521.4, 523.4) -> 10.8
